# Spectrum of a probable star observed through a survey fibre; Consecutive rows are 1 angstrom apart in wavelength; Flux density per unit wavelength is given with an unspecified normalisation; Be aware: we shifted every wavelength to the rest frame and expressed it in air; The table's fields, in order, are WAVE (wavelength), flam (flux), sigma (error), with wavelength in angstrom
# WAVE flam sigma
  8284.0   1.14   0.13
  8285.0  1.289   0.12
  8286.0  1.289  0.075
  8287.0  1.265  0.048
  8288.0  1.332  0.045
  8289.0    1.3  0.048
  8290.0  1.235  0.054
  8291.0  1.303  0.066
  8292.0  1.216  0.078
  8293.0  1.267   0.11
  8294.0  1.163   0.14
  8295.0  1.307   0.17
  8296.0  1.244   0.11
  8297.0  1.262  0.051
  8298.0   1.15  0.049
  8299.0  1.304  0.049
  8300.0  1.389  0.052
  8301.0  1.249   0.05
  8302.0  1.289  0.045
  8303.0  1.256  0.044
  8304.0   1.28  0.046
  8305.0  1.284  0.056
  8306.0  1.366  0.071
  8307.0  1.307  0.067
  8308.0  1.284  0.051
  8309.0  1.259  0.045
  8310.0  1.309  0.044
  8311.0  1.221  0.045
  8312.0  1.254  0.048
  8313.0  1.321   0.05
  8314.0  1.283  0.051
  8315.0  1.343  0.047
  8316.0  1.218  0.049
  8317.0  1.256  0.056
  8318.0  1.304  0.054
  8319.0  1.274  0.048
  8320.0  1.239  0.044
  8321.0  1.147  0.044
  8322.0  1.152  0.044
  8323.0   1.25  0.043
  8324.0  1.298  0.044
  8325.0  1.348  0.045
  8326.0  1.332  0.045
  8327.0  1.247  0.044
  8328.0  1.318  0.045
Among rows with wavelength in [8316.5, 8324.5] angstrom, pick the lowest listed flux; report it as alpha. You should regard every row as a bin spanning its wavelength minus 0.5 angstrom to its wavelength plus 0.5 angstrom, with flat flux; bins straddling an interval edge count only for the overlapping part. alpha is 1.147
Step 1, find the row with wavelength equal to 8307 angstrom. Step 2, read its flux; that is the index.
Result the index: 1.307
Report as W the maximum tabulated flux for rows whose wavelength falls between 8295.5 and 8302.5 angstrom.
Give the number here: 1.389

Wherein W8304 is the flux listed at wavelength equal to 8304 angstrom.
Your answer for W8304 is 1.28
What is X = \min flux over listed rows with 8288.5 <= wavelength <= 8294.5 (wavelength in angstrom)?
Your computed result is 1.163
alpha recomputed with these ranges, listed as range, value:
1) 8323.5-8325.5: 1.298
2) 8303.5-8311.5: 1.221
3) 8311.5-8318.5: 1.218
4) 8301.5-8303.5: 1.256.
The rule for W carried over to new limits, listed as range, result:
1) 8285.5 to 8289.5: 1.332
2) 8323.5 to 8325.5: 1.348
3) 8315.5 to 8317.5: 1.256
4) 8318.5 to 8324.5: 1.298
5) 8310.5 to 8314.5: 1.321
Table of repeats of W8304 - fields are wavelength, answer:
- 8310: 1.309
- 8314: 1.283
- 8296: 1.244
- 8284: 1.14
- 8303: 1.256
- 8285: 1.289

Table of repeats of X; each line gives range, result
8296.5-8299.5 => 1.15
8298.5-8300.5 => 1.304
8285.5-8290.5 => 1.235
